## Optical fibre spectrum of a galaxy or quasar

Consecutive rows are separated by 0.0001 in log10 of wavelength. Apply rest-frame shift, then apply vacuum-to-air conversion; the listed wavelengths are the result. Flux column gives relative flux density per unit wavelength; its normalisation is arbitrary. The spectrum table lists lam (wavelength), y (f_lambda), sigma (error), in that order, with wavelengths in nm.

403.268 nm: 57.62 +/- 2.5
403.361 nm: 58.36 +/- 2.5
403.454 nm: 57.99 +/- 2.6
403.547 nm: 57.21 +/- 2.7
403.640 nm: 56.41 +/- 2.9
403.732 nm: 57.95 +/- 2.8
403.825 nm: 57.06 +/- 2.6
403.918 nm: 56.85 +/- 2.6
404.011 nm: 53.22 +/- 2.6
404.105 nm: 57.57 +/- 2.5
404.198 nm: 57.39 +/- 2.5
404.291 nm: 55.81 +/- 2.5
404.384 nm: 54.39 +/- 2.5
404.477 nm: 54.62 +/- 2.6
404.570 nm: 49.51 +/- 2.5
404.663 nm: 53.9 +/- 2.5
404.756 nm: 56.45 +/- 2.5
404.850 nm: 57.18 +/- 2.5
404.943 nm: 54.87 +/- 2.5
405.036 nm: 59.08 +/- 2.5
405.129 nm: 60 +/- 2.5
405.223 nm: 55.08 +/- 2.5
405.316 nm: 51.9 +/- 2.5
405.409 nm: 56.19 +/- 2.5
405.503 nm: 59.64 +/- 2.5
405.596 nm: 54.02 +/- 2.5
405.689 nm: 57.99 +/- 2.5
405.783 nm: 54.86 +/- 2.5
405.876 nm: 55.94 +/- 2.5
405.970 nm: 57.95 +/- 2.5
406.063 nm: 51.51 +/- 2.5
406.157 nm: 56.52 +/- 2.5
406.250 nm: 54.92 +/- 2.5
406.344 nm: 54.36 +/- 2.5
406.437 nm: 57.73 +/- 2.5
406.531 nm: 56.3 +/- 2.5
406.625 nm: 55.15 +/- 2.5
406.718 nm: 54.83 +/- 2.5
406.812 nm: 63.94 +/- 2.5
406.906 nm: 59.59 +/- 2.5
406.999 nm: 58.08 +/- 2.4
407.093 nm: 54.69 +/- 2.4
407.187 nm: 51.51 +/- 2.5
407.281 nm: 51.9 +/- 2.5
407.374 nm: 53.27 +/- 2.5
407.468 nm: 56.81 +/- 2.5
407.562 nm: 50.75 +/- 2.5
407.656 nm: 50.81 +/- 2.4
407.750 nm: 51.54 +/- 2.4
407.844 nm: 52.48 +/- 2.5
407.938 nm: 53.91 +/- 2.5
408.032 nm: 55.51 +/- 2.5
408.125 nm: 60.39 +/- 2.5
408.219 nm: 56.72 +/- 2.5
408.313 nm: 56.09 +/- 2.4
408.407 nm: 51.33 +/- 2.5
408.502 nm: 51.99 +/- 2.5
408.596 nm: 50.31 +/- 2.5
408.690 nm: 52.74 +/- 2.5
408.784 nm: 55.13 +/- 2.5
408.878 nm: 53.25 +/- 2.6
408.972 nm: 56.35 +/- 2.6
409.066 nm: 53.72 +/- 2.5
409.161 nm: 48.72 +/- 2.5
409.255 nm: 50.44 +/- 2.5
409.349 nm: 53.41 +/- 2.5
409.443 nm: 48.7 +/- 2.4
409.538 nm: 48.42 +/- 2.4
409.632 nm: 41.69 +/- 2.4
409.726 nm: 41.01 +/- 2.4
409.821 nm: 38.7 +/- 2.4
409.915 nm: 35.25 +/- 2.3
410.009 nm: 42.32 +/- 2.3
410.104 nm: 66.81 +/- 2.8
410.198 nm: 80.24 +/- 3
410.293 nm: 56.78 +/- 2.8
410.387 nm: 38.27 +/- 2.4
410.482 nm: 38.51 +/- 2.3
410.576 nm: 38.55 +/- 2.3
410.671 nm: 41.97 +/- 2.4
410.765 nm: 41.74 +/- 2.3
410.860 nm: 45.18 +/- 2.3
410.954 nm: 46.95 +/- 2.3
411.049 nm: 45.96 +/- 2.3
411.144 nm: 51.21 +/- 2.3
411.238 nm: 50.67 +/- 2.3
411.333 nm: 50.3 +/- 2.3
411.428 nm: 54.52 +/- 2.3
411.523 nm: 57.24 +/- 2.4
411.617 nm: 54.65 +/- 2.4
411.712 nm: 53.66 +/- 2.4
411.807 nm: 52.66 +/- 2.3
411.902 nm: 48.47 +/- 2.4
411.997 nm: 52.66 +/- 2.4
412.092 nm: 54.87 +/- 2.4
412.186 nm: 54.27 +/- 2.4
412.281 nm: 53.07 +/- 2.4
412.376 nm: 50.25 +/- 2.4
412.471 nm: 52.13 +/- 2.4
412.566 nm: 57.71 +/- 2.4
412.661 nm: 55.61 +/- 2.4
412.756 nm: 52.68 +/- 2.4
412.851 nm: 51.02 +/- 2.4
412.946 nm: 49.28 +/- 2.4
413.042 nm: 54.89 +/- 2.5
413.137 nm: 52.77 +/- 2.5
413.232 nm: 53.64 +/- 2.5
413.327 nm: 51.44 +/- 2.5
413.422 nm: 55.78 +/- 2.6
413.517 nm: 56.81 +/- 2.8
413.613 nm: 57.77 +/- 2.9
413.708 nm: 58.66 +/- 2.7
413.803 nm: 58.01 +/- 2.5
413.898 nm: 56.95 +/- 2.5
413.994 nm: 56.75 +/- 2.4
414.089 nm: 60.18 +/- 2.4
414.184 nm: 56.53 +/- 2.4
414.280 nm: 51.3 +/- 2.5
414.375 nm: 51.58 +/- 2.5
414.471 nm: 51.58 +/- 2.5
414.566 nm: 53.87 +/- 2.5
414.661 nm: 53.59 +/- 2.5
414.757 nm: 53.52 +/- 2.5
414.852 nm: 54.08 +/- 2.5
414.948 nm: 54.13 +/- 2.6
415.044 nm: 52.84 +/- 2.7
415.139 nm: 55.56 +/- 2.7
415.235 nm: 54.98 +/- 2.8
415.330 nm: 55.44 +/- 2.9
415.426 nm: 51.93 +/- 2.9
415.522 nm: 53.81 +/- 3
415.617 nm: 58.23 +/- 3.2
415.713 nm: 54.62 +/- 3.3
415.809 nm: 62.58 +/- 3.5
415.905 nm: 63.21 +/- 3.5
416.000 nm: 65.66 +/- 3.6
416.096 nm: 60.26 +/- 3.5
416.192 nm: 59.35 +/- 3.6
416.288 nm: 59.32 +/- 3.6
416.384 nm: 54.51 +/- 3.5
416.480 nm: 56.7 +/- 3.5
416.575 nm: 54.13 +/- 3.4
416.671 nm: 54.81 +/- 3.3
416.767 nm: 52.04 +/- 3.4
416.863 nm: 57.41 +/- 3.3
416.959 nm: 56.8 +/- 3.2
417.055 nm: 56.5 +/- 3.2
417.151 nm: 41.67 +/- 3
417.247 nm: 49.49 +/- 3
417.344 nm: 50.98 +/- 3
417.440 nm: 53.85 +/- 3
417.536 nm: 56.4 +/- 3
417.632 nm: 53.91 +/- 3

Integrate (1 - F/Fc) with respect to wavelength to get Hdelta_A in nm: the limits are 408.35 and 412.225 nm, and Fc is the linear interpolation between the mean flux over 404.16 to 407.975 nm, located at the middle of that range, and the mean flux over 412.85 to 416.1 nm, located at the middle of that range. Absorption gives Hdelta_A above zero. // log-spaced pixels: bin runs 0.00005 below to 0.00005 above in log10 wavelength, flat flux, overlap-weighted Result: 0.379 nm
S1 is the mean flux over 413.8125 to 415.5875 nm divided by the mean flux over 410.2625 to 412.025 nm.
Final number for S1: 1.1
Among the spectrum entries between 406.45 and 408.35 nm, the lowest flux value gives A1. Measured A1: 50.75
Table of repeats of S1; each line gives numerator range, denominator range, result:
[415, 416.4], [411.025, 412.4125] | 1.10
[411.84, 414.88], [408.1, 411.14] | 1.09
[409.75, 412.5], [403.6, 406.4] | 0.89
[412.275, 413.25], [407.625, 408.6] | 0.98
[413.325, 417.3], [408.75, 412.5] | 1.11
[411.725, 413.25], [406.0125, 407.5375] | 0.95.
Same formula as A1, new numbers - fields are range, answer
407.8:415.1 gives 35.25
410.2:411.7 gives 38.27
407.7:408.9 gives 50.31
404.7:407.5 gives 51.51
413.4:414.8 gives 51.3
